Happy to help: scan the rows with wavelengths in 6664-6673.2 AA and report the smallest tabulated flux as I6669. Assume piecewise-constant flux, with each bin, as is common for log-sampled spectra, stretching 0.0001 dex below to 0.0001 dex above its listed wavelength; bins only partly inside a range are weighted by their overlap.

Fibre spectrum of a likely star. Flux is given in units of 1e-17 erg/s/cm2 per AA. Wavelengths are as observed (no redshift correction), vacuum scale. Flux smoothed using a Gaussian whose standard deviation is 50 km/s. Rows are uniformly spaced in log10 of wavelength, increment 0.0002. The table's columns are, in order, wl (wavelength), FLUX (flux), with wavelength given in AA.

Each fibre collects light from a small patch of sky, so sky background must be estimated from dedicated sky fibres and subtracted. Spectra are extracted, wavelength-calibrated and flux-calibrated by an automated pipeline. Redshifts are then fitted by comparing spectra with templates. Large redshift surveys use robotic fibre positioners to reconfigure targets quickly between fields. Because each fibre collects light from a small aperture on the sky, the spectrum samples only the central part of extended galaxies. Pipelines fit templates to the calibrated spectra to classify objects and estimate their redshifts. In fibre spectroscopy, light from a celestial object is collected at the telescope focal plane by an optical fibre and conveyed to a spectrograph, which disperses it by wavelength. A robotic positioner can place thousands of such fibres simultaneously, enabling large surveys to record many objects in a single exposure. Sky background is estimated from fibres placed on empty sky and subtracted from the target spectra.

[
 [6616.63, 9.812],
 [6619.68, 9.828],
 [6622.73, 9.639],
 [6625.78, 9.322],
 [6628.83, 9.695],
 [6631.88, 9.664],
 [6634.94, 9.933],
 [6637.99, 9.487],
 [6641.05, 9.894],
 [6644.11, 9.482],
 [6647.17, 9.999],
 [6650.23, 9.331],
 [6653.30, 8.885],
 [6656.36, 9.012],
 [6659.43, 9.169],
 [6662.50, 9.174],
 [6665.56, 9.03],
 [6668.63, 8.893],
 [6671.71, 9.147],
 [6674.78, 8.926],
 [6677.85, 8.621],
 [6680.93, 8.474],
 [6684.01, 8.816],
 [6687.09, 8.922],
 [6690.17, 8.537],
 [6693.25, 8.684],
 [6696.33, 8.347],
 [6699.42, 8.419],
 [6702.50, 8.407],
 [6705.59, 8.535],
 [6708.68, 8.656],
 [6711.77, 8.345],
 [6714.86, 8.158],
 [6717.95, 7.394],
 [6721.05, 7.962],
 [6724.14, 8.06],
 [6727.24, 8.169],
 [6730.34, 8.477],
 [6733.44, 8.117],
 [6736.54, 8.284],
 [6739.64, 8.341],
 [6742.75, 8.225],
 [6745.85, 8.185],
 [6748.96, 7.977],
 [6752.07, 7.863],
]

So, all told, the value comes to 8.893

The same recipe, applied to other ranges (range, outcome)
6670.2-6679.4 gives 8.621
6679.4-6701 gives 8.347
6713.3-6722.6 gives 7.394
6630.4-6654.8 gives 8.885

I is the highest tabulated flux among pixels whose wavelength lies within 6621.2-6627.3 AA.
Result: 9.639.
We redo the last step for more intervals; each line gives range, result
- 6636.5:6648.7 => 9.999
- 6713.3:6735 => 8.477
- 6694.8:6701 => 8.419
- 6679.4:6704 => 8.922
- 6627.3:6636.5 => 9.933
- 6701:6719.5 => 8.656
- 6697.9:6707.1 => 8.535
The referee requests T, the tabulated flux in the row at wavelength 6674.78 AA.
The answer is 8.926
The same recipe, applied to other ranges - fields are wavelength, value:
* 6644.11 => 9.482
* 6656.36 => 9.012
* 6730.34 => 8.477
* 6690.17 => 8.537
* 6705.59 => 8.535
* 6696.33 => 8.347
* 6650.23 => 9.331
